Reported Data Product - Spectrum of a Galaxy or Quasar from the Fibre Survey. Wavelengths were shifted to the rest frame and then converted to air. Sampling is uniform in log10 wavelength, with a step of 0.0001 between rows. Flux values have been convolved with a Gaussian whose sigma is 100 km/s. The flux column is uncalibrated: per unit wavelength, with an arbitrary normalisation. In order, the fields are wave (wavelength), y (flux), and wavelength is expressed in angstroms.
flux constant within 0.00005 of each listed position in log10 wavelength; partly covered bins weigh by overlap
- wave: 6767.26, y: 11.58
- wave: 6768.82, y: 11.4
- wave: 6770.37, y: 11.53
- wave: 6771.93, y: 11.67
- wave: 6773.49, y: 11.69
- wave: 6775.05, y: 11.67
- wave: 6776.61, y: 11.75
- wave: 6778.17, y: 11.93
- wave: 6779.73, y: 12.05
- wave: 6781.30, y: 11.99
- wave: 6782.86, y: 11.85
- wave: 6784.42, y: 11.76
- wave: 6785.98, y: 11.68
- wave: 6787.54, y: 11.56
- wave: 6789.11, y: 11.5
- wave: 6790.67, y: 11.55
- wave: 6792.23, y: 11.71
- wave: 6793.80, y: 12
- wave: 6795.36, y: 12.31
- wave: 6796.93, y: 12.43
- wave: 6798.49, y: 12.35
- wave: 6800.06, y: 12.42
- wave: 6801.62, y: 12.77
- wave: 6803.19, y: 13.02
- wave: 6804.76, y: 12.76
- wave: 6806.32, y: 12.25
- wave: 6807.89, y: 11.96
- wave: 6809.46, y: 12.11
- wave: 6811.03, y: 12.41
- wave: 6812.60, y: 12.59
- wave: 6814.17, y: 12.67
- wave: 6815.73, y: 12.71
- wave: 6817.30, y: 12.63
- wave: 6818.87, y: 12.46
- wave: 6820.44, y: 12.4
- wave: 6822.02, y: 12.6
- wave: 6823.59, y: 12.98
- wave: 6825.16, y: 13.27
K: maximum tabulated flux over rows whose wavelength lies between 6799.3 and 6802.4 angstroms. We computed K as 12.77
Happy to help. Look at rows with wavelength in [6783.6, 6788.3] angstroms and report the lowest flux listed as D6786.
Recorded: 11.56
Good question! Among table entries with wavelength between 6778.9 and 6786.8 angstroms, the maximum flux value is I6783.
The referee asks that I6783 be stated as 12.05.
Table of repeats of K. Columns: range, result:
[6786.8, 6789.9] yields 11.56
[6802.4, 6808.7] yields 13.02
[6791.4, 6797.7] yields 12.43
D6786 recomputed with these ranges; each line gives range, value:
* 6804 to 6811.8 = 11.96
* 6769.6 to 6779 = 11.53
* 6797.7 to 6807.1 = 12.25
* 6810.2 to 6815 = 12.41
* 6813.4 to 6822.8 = 12.4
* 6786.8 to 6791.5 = 11.5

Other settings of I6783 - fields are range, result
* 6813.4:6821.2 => 12.71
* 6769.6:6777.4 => 11.75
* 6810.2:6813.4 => 12.59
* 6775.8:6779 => 11.93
